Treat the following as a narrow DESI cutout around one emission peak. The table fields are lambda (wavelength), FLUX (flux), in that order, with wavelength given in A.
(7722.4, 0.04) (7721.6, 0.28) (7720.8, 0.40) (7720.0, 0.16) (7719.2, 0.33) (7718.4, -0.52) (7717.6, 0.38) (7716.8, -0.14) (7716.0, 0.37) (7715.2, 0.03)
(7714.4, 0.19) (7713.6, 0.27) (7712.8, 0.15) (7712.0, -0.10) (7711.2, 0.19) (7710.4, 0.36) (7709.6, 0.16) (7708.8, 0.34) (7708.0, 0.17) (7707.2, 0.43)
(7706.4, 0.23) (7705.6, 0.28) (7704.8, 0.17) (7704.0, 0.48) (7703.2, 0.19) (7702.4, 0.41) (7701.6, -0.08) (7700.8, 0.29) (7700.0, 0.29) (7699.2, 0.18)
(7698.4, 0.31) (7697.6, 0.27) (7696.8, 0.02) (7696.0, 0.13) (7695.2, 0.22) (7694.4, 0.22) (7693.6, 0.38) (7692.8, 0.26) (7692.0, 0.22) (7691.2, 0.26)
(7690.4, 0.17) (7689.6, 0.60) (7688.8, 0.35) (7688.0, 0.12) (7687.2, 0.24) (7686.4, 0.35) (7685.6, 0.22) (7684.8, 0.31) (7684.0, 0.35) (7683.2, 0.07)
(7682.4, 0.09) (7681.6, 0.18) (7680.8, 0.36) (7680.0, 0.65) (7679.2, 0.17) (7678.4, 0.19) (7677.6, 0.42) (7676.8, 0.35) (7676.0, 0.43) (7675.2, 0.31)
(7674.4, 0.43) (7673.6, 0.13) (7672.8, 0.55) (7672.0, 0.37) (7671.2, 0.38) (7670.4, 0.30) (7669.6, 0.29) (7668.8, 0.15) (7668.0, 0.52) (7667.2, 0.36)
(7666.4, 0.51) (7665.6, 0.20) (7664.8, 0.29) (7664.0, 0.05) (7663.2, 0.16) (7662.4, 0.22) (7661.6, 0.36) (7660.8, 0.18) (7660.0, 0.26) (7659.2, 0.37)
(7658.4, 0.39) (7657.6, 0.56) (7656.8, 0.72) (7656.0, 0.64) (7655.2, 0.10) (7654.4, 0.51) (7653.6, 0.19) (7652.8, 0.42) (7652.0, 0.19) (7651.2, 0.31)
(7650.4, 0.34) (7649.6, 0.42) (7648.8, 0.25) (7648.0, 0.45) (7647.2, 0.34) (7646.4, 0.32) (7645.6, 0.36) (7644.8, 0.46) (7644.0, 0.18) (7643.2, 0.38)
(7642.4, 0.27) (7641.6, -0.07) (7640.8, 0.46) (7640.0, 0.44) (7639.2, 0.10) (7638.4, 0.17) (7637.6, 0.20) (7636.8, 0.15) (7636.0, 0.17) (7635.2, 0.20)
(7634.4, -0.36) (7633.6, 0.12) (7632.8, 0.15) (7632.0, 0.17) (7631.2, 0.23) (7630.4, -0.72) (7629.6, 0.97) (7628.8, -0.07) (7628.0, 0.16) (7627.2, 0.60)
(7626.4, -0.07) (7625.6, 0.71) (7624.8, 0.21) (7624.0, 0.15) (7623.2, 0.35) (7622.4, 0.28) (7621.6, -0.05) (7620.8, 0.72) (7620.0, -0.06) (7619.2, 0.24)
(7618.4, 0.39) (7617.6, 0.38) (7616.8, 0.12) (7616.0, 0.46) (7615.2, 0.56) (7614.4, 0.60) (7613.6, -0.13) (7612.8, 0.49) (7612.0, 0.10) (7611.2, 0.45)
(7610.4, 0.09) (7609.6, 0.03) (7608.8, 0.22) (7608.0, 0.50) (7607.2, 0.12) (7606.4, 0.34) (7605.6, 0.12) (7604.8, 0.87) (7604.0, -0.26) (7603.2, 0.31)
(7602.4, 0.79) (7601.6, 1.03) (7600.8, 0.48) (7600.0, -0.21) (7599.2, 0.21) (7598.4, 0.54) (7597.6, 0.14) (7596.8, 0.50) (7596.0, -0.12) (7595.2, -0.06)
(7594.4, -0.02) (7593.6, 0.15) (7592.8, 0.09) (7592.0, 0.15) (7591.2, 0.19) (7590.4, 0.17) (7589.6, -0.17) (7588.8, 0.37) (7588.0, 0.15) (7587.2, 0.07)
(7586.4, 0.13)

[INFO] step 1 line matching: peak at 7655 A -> Mg II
